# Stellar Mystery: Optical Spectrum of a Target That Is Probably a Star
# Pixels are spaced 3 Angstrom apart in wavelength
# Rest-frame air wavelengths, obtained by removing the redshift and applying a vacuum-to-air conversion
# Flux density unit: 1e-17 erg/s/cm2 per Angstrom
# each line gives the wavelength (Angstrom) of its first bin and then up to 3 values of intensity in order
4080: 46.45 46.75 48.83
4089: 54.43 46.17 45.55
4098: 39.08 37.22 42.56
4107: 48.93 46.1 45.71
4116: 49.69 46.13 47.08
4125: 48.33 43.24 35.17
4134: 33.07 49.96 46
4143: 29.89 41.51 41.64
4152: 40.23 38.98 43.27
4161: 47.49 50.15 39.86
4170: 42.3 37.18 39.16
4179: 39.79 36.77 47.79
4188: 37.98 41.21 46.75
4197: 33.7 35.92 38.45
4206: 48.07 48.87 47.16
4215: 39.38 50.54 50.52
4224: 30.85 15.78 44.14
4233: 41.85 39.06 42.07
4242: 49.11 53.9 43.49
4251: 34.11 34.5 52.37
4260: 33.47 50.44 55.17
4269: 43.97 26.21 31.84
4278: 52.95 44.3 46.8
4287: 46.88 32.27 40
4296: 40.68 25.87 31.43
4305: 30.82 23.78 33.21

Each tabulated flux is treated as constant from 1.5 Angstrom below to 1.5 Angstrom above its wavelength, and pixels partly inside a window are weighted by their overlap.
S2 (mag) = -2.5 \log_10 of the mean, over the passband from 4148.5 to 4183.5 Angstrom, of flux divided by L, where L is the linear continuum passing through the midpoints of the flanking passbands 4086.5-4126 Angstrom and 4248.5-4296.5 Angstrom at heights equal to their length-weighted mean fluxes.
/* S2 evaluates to 0.08 mag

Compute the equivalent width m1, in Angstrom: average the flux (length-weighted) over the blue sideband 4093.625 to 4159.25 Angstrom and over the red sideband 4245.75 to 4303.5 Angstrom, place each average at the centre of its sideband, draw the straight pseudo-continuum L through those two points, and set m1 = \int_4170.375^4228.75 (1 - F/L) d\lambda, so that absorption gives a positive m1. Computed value 1.8 Angstrom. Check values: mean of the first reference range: 42.7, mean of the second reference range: 40.5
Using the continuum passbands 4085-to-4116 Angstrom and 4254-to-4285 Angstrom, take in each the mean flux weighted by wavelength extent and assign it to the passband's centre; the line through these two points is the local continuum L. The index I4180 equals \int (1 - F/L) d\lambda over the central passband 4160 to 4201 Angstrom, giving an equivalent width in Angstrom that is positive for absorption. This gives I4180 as 3.1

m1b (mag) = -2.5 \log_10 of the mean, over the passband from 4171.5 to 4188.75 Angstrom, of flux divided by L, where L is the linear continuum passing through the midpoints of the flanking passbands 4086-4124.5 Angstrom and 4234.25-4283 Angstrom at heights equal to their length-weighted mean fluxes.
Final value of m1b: 0.12 mag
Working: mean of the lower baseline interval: 45.9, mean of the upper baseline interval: 43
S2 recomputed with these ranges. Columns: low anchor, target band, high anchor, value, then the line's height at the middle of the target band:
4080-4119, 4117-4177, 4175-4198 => 0.02 mag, 43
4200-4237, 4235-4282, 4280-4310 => -0.12 mag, 38.5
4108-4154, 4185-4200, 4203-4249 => 0.07 mag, 42.9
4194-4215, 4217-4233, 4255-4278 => 0.11 mag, 42.3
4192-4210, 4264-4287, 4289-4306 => -0.22 mag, 35.5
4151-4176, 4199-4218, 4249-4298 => -0.05 mag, 42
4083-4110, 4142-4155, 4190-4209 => 0.12 mag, 43.4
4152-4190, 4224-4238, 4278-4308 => 0.14 mag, 39.7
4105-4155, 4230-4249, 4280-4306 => -0.14 mag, 39.5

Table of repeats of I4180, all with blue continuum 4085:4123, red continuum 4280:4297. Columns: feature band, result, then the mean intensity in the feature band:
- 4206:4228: 0.96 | 41.5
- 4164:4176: 0.93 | 41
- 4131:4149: 2.11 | 39.8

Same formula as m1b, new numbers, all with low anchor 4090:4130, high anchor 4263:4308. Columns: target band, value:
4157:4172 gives -0.030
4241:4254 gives -0.087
